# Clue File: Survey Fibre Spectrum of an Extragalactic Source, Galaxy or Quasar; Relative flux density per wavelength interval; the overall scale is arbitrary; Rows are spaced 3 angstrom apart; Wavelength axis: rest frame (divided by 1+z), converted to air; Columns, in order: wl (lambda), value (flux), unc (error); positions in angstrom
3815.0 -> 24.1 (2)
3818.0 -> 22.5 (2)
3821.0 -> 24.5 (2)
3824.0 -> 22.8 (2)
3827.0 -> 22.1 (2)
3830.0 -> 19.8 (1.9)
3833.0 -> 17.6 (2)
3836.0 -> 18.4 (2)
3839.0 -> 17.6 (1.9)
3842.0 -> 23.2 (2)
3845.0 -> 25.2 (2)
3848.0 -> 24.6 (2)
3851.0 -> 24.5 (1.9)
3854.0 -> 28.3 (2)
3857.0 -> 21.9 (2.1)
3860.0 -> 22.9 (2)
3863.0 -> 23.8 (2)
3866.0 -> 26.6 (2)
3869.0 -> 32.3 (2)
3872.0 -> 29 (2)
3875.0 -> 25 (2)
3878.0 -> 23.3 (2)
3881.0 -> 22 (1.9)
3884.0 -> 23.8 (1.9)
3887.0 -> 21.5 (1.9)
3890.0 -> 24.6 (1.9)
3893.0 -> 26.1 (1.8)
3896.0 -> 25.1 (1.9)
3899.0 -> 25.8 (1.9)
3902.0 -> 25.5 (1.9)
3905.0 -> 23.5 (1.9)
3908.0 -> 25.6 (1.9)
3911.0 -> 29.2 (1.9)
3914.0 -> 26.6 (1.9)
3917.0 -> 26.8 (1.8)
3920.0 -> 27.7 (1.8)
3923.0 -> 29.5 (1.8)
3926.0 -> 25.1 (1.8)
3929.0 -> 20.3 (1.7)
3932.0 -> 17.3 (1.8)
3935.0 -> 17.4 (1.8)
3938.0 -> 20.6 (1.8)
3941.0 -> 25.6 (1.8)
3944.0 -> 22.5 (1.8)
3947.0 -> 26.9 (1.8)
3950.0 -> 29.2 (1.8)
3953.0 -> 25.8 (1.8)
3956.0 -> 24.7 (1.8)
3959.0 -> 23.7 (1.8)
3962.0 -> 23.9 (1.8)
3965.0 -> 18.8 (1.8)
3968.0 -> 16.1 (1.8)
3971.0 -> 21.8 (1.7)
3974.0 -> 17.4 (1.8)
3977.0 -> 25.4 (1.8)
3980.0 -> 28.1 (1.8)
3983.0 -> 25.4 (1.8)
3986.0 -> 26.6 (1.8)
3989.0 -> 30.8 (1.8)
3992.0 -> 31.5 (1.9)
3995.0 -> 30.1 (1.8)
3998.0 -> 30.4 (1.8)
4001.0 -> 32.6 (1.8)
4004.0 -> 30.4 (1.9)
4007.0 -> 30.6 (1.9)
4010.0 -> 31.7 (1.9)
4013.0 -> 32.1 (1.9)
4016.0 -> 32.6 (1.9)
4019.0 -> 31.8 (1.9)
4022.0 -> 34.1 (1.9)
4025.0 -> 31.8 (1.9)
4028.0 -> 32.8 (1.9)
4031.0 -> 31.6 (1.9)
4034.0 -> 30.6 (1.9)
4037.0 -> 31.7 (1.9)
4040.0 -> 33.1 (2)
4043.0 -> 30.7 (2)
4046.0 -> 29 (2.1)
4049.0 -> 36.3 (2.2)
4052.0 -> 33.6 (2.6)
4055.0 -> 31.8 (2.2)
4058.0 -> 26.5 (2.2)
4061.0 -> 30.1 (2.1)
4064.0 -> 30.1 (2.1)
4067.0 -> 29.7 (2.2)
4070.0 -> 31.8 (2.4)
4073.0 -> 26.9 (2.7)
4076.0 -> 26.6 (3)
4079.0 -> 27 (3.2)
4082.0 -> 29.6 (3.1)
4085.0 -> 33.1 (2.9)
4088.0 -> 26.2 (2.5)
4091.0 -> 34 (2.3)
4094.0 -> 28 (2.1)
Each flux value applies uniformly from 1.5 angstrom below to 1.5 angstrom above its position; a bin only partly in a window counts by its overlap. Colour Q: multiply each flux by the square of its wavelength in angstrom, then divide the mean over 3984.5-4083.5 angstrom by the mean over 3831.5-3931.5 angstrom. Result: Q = 1.35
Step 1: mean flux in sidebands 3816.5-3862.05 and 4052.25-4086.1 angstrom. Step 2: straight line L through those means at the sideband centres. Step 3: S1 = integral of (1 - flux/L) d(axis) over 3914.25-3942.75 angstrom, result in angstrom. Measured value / 1.8 angstrom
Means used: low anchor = 22.4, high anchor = 29.5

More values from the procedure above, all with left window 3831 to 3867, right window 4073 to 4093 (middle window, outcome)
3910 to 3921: -1.29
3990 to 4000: -1.49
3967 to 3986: 2.48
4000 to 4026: -4.46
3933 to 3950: 1.55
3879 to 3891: 0.43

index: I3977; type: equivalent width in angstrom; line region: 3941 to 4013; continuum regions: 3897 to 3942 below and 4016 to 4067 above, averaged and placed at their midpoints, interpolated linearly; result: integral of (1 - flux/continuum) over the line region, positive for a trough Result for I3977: 3.8 angstrom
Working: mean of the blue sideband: 24.4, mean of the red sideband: 31.6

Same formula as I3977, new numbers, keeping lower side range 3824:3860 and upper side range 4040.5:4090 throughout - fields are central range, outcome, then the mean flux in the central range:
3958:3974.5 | 3.84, 20.4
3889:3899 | -0.57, 25.4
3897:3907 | -0.28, 25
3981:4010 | -2.41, 29.9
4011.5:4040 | -3.51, 32.2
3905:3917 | -0.99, 26.6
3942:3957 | 0.07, 25.9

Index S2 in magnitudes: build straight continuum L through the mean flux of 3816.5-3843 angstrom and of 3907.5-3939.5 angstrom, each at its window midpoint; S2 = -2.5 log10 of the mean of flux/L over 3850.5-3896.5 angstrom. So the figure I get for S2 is -0.12 mag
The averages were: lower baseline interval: 20.9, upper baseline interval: 24.1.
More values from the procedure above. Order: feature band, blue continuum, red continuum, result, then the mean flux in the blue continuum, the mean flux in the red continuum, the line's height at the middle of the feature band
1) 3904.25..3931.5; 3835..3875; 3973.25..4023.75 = 0.04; 24.6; 29.7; 26.8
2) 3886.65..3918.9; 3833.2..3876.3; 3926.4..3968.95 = -0.10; 24.3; 22.5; 23.4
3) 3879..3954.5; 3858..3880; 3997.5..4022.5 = 0.14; 25.9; 31.8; 27.9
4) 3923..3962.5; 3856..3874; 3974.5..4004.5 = 0.18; 26.2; 28.7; 27.7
